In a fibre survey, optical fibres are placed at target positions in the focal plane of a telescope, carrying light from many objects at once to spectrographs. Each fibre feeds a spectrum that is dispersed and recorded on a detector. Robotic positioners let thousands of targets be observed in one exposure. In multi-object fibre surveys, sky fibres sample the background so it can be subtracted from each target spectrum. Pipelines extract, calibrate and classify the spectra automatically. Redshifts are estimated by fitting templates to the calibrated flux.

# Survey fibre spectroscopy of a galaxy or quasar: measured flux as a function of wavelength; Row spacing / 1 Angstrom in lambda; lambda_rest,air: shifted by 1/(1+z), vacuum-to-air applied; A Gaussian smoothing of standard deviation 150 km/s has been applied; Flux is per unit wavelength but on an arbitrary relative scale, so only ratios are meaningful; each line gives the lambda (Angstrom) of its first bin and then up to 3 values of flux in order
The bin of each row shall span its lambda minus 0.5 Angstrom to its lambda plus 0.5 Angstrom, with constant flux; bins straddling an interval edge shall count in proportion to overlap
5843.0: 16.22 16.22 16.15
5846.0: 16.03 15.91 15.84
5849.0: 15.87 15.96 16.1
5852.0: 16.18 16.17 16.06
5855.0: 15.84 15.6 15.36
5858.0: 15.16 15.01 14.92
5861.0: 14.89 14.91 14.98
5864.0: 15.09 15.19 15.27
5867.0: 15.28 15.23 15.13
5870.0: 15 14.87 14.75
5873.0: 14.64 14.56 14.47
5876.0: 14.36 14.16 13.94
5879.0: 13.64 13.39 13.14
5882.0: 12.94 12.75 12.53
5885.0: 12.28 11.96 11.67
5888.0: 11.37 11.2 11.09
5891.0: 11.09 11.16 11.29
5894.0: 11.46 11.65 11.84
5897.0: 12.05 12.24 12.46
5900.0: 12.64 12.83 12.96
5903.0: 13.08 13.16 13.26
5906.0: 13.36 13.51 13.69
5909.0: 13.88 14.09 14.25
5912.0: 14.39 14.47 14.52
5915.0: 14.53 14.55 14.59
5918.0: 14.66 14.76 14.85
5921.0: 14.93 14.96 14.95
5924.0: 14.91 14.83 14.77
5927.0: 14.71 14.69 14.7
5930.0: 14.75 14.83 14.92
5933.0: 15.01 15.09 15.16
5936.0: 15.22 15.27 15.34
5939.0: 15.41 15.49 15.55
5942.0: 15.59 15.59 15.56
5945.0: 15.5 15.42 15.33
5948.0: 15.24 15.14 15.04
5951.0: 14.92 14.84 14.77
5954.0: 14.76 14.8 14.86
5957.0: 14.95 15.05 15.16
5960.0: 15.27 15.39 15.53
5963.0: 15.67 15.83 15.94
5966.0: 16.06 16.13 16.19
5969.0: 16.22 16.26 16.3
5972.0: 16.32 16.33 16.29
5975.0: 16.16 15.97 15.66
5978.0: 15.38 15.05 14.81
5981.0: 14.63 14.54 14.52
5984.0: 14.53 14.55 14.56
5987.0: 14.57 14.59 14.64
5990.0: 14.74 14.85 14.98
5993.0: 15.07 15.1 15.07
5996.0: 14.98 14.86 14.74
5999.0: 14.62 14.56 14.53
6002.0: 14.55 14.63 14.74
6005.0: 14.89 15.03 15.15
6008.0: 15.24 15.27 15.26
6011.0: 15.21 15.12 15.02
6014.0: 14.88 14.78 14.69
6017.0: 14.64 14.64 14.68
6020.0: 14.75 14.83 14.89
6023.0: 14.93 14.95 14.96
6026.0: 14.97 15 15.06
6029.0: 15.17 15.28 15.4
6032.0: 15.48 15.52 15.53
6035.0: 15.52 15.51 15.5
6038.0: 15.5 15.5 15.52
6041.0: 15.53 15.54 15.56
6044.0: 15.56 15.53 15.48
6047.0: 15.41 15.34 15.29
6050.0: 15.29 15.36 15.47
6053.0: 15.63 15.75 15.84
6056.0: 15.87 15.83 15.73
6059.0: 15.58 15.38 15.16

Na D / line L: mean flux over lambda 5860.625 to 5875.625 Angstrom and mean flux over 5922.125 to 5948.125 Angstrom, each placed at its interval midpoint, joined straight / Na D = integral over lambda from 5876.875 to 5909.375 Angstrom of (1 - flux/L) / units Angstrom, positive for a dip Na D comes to 5.4 Angstrom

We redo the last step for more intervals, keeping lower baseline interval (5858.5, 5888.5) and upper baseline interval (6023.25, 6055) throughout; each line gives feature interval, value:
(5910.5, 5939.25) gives -0.7 Angstrom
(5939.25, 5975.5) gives -2.0 Angstrom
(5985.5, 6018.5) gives 0.5 Angstrom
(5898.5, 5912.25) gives 0.9 Angstrom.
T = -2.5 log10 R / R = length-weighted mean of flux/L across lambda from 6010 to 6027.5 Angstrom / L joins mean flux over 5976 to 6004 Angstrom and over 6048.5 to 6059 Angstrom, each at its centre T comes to 0.02 mag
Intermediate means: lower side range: 14.8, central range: 14.9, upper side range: 15.6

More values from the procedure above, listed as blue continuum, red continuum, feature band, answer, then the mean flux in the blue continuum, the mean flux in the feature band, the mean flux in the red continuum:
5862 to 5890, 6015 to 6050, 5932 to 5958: -0.06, 13.8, 15.2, 15.2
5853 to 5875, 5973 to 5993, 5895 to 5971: 0.03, 15.1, 14.7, 15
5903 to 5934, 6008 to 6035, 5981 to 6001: 0.01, 14.4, 14.7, 15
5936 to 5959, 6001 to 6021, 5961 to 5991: -0.03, 15.2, 15.4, 14.9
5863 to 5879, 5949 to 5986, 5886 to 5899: 0.28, 14.8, 11.6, 15.4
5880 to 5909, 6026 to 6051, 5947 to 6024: -0.06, 12.4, 15.1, 15.4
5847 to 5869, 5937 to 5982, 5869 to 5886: 0.12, 15.5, 13.8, 15.5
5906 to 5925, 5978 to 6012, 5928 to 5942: -0.04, 14.5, 15.1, 14.8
